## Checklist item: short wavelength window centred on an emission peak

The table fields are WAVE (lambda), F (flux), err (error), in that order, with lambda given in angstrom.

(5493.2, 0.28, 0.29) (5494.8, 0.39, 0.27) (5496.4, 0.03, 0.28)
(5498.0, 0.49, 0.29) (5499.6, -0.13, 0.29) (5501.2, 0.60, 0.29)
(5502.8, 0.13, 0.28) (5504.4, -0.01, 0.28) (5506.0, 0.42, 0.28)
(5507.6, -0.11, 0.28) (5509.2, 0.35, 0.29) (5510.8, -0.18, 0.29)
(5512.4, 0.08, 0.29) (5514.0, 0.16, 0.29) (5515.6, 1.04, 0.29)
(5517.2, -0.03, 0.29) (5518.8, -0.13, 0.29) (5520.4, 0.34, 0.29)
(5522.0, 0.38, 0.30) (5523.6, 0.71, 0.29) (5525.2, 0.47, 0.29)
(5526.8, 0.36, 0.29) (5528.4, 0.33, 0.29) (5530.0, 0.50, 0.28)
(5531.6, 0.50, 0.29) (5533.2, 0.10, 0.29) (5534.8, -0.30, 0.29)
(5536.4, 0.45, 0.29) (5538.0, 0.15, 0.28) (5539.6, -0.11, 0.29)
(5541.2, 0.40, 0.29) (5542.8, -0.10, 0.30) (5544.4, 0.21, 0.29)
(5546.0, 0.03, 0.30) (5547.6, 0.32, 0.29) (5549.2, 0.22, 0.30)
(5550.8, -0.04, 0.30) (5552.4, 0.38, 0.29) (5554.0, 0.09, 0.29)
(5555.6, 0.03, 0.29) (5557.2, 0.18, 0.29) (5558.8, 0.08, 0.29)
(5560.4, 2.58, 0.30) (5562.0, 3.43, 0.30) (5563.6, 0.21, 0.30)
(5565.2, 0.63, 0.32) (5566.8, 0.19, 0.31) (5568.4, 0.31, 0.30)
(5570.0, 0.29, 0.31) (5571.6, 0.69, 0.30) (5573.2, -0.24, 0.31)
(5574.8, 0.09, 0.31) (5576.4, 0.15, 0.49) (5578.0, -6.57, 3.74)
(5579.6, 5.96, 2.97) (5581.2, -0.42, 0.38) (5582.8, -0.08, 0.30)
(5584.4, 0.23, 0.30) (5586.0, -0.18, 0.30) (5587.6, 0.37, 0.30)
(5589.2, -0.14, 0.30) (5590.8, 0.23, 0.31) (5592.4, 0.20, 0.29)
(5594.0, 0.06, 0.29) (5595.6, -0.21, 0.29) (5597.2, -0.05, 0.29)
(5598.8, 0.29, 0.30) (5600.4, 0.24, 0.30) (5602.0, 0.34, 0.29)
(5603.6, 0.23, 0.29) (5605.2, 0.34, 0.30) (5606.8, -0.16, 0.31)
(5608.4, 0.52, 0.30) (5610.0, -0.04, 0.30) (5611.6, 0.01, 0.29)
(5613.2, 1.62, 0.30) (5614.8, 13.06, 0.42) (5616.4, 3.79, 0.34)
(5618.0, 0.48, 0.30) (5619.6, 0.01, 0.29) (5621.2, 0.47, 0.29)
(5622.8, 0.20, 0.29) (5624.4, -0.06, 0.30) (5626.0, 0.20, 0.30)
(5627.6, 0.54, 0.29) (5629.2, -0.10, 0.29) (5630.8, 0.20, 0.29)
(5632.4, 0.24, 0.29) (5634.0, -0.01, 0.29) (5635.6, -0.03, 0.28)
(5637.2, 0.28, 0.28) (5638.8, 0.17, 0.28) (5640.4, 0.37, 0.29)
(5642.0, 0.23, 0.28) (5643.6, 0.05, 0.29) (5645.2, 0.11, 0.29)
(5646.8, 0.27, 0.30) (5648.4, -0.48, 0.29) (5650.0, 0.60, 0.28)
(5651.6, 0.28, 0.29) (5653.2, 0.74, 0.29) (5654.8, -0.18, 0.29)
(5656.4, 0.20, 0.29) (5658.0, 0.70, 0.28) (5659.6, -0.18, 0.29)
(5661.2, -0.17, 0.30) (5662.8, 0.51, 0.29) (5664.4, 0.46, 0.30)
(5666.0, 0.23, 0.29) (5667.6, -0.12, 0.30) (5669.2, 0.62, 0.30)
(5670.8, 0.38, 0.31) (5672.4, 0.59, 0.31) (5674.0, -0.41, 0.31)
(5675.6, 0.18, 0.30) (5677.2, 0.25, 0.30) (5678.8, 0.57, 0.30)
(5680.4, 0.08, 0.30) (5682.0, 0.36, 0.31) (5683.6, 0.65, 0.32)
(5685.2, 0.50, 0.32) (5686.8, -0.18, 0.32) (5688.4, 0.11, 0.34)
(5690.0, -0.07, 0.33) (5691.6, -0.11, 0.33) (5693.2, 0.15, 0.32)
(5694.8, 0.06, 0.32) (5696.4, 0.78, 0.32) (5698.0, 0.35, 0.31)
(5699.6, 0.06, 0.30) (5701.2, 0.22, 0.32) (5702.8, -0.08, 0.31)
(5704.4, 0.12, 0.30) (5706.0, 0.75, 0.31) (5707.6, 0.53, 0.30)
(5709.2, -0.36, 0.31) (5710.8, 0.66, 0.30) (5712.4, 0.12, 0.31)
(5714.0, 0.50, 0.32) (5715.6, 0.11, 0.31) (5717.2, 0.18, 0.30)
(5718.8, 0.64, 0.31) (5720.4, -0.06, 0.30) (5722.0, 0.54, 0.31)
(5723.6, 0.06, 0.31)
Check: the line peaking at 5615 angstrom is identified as [O III]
